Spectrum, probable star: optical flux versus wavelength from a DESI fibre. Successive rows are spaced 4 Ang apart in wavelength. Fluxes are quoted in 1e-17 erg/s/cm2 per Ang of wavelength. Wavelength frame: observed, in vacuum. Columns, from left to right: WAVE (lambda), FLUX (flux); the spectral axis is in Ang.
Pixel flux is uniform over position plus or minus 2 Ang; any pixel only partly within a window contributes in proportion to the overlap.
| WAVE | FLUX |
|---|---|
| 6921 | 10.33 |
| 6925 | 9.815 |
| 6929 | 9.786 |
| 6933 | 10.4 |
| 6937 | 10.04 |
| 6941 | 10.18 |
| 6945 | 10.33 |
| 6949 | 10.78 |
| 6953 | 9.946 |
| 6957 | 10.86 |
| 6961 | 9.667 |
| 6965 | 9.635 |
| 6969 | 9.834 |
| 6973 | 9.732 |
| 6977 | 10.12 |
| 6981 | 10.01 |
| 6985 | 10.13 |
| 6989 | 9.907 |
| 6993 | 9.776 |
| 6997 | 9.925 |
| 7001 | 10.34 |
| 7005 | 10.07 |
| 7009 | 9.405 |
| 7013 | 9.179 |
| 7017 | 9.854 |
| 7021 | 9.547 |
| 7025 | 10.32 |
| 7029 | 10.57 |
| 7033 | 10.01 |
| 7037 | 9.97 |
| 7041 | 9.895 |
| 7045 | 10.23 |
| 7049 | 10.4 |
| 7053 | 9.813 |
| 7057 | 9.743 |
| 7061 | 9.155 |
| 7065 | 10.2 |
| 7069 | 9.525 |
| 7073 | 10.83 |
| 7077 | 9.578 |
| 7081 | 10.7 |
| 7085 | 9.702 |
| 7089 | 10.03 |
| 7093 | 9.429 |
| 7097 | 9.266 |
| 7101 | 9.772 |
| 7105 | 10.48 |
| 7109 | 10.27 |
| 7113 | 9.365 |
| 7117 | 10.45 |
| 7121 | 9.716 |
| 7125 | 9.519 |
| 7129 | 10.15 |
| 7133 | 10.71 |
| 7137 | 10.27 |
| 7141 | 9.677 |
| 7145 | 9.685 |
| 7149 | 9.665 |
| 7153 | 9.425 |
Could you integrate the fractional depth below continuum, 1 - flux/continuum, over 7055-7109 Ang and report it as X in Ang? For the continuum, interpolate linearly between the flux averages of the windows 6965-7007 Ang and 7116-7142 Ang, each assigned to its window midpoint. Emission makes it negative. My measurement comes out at 0.8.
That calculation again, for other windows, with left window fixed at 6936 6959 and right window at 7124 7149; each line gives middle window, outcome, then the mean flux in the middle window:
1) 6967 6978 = 0.5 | 9.87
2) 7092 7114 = 0.6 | 9.8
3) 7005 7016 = 0.8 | 9.48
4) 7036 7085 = 0.7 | 9.99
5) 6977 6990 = 0.3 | 10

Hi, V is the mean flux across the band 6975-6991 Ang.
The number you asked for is 10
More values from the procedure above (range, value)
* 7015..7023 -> 9.7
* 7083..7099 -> 9.61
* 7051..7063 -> 9.57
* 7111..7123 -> 9.84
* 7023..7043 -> 10.2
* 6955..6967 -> 10.1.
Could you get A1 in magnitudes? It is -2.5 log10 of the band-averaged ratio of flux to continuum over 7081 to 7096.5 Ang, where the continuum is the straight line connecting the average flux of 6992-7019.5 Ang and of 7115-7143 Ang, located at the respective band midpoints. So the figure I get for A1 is 0.02 mag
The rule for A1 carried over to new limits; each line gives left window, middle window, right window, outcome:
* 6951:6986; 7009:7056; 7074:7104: 0.00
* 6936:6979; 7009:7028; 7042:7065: 0.03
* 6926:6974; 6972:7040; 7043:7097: 0.01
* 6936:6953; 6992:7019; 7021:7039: 0.04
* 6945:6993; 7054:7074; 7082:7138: 0.02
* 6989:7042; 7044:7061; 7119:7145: 0.00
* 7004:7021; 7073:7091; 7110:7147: -0.03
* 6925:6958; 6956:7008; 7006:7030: 0.00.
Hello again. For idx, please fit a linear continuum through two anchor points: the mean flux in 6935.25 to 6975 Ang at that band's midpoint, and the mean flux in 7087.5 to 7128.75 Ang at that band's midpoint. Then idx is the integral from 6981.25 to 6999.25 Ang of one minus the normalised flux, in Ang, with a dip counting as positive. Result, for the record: 0.2 Ang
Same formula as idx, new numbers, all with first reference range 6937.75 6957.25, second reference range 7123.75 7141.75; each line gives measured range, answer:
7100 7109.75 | 0.0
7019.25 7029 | 0.2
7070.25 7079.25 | 0.0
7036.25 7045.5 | 0.2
